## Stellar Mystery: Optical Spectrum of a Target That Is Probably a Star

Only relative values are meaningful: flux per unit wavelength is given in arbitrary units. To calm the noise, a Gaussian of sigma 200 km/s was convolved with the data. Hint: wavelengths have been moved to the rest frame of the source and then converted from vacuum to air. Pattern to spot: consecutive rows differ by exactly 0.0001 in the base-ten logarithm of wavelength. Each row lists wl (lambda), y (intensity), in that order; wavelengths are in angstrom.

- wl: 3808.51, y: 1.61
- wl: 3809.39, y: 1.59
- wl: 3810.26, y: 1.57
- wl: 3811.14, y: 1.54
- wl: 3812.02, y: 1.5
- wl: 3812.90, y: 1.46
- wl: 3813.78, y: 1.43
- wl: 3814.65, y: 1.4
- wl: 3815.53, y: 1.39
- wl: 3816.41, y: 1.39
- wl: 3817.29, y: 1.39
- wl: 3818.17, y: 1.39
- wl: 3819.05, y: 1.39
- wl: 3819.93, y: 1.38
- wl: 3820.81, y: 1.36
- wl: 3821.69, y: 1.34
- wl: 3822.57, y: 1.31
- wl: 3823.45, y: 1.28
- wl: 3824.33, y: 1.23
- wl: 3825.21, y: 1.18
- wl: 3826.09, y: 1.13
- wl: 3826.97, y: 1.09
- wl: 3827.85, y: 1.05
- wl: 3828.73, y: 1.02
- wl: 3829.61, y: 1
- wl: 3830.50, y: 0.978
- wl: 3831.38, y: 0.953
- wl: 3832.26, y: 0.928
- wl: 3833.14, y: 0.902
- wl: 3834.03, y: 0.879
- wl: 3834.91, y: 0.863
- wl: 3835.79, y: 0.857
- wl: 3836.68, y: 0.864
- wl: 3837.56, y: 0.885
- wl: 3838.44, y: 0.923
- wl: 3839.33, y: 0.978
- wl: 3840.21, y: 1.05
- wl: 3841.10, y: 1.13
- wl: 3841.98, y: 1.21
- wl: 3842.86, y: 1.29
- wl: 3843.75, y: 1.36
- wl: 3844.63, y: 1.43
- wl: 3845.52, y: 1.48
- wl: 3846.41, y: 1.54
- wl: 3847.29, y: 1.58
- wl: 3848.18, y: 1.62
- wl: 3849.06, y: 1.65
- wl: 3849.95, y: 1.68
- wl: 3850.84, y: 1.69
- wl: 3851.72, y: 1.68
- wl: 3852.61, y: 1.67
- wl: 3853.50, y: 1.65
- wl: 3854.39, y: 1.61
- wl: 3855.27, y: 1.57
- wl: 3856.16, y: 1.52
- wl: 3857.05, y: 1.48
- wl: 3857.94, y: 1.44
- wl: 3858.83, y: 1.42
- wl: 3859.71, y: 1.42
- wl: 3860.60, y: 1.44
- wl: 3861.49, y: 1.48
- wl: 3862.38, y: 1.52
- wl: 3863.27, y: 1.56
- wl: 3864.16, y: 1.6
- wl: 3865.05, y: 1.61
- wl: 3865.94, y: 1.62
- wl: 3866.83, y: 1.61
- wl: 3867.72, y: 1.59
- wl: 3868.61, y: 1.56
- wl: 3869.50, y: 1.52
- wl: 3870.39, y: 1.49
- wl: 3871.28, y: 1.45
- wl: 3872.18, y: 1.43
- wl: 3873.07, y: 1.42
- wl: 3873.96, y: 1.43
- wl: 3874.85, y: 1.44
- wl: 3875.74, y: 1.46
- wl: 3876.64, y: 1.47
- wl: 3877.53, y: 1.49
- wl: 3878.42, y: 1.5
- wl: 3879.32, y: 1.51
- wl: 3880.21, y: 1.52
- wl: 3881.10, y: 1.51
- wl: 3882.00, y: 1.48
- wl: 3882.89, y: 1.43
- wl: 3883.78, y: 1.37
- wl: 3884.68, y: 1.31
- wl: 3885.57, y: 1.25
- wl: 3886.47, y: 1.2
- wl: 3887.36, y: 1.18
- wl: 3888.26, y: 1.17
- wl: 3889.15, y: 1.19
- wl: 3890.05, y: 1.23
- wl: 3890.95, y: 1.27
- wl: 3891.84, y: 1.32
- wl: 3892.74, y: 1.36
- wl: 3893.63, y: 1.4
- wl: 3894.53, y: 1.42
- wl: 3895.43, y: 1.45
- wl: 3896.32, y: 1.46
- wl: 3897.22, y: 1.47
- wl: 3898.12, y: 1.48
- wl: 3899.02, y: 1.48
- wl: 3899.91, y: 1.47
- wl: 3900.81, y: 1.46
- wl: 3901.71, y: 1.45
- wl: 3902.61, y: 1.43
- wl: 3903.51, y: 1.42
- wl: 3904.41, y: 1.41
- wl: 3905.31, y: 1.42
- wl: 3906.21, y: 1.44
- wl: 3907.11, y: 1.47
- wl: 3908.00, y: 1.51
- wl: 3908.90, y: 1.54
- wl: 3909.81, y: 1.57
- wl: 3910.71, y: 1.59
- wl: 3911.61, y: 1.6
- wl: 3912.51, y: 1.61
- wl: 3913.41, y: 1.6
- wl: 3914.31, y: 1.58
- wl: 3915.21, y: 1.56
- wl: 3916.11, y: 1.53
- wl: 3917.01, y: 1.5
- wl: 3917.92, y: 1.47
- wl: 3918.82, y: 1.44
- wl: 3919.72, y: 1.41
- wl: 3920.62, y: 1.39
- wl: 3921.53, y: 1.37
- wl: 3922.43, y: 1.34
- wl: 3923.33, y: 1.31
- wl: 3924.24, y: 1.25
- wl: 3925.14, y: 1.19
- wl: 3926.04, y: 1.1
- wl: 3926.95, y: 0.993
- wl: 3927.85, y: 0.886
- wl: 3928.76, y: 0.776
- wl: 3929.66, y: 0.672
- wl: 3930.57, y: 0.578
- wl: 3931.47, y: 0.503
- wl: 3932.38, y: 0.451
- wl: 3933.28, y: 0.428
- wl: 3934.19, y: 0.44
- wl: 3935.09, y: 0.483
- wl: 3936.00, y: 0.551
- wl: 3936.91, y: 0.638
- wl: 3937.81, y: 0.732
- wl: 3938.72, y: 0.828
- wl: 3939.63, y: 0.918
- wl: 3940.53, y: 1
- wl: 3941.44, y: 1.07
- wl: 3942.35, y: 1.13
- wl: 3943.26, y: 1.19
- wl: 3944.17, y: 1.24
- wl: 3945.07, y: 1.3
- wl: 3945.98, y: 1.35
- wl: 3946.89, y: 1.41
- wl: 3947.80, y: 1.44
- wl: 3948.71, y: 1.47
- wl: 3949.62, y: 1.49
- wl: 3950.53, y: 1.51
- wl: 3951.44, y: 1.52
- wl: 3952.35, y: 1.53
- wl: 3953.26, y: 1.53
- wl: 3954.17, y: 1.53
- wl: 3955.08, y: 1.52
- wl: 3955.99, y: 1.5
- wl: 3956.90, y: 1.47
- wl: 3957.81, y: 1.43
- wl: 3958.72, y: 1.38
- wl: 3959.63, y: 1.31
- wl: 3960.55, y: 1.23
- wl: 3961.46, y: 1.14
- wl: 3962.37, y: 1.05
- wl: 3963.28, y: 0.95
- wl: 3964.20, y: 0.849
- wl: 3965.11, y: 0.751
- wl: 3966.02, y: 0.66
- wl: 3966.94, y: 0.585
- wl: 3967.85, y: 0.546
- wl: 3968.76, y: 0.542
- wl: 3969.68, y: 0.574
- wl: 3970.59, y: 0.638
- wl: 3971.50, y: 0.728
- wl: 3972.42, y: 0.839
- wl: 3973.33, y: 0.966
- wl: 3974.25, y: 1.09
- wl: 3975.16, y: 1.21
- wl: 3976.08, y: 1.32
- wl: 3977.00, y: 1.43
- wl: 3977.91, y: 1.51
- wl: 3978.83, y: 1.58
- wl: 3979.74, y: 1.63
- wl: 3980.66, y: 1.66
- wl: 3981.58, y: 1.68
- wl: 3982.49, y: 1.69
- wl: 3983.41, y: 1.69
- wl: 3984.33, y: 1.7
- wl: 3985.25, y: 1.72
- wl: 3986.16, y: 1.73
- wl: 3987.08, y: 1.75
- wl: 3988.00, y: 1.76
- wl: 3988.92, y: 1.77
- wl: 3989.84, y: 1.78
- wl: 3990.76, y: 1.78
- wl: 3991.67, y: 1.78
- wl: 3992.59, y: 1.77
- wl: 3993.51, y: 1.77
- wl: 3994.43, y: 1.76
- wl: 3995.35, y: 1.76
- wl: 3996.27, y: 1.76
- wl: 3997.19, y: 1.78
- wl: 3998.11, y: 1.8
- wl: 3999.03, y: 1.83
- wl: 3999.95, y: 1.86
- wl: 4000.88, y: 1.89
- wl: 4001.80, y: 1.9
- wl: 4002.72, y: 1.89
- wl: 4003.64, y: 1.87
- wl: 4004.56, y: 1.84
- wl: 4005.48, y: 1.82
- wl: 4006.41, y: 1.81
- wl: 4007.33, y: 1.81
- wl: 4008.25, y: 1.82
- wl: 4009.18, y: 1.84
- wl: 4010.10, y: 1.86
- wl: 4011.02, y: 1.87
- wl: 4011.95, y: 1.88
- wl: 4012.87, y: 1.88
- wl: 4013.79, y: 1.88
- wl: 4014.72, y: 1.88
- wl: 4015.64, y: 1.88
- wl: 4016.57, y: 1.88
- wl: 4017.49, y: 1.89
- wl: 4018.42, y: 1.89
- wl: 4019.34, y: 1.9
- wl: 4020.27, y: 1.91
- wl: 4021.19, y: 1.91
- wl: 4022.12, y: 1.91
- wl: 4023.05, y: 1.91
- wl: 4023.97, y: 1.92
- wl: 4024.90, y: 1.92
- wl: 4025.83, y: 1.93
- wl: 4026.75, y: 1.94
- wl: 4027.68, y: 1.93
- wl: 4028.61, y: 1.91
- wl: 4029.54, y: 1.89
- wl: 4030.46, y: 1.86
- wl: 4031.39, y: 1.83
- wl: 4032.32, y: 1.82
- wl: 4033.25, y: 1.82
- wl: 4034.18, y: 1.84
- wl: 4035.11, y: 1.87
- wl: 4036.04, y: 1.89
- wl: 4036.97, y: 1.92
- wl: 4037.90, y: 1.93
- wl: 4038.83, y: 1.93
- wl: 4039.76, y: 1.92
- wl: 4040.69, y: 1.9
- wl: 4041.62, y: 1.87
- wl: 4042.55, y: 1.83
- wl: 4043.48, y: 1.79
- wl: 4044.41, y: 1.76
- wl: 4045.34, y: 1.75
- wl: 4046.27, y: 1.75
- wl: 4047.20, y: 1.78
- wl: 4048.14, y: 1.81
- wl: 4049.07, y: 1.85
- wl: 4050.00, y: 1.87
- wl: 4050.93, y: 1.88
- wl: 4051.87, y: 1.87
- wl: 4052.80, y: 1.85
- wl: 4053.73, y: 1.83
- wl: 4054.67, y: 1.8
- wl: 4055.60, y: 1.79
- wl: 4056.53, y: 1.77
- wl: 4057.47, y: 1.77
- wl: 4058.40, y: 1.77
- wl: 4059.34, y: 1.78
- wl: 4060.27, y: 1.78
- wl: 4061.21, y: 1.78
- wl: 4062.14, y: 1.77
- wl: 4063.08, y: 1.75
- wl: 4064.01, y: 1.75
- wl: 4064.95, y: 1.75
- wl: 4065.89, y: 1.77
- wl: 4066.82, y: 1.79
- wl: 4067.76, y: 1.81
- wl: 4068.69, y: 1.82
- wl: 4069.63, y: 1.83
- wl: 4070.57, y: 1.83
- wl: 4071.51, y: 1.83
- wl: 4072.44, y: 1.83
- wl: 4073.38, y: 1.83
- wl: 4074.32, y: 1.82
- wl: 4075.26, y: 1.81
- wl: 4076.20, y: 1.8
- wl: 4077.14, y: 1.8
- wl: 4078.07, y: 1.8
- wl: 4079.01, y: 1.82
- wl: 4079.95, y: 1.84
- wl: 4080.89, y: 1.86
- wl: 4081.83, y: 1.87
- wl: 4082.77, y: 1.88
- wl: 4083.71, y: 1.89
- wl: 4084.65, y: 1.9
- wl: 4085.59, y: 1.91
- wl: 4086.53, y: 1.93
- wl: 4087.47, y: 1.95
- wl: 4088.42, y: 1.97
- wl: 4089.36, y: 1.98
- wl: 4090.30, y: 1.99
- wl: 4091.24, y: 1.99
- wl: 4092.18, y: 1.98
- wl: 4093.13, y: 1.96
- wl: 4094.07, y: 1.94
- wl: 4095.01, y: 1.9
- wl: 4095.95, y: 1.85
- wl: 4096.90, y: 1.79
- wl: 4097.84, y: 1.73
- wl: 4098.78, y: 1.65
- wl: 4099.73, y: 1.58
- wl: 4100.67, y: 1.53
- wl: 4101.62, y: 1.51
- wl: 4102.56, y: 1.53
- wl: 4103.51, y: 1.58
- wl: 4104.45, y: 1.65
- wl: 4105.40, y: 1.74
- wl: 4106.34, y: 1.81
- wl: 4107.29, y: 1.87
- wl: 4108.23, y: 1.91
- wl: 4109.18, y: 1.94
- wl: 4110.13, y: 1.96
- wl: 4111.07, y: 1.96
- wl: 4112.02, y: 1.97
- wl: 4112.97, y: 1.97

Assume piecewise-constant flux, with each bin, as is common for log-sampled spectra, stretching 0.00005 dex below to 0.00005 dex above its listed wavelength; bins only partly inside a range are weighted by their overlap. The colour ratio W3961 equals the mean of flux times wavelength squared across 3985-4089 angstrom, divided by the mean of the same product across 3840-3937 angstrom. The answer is 1.5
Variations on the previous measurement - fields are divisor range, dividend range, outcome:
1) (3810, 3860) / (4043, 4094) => 1.58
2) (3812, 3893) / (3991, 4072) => 1.49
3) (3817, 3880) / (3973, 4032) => 1.42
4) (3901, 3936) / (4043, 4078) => 1.59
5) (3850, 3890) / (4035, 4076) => 1.35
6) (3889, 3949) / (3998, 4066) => 1.59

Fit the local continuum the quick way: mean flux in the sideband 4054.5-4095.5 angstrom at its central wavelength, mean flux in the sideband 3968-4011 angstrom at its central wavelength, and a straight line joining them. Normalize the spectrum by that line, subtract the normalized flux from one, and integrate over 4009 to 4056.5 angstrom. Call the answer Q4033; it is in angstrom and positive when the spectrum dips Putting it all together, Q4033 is -4.20 angstrom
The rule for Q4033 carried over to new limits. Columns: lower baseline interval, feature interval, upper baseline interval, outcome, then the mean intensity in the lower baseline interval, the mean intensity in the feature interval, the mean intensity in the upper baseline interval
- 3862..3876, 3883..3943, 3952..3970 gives 5.0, 1.52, 1.22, 1.1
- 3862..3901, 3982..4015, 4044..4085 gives -2.5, 1.44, 1.8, 1.81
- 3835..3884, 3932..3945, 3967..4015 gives 6.1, 1.44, 0.81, 1.59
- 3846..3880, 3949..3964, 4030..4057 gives 2.8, 1.54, 1.37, 1.84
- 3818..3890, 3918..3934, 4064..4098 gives 5.3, 1.35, 1.01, 1.86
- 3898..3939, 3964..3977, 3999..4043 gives 6.1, 1.2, 0.828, 1.88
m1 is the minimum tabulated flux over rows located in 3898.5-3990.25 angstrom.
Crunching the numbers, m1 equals 0.428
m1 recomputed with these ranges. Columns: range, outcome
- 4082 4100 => 1.58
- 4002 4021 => 1.81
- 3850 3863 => 1.42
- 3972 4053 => 0.839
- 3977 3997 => 1.43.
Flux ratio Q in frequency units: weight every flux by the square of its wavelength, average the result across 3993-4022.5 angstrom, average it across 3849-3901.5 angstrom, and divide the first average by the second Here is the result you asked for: 1.35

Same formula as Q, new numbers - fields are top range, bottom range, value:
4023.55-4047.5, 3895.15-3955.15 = 1.58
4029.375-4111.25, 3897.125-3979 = 1.65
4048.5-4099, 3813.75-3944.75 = 1.57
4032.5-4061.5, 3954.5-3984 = 1.63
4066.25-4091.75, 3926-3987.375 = 1.76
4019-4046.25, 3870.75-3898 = 1.46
